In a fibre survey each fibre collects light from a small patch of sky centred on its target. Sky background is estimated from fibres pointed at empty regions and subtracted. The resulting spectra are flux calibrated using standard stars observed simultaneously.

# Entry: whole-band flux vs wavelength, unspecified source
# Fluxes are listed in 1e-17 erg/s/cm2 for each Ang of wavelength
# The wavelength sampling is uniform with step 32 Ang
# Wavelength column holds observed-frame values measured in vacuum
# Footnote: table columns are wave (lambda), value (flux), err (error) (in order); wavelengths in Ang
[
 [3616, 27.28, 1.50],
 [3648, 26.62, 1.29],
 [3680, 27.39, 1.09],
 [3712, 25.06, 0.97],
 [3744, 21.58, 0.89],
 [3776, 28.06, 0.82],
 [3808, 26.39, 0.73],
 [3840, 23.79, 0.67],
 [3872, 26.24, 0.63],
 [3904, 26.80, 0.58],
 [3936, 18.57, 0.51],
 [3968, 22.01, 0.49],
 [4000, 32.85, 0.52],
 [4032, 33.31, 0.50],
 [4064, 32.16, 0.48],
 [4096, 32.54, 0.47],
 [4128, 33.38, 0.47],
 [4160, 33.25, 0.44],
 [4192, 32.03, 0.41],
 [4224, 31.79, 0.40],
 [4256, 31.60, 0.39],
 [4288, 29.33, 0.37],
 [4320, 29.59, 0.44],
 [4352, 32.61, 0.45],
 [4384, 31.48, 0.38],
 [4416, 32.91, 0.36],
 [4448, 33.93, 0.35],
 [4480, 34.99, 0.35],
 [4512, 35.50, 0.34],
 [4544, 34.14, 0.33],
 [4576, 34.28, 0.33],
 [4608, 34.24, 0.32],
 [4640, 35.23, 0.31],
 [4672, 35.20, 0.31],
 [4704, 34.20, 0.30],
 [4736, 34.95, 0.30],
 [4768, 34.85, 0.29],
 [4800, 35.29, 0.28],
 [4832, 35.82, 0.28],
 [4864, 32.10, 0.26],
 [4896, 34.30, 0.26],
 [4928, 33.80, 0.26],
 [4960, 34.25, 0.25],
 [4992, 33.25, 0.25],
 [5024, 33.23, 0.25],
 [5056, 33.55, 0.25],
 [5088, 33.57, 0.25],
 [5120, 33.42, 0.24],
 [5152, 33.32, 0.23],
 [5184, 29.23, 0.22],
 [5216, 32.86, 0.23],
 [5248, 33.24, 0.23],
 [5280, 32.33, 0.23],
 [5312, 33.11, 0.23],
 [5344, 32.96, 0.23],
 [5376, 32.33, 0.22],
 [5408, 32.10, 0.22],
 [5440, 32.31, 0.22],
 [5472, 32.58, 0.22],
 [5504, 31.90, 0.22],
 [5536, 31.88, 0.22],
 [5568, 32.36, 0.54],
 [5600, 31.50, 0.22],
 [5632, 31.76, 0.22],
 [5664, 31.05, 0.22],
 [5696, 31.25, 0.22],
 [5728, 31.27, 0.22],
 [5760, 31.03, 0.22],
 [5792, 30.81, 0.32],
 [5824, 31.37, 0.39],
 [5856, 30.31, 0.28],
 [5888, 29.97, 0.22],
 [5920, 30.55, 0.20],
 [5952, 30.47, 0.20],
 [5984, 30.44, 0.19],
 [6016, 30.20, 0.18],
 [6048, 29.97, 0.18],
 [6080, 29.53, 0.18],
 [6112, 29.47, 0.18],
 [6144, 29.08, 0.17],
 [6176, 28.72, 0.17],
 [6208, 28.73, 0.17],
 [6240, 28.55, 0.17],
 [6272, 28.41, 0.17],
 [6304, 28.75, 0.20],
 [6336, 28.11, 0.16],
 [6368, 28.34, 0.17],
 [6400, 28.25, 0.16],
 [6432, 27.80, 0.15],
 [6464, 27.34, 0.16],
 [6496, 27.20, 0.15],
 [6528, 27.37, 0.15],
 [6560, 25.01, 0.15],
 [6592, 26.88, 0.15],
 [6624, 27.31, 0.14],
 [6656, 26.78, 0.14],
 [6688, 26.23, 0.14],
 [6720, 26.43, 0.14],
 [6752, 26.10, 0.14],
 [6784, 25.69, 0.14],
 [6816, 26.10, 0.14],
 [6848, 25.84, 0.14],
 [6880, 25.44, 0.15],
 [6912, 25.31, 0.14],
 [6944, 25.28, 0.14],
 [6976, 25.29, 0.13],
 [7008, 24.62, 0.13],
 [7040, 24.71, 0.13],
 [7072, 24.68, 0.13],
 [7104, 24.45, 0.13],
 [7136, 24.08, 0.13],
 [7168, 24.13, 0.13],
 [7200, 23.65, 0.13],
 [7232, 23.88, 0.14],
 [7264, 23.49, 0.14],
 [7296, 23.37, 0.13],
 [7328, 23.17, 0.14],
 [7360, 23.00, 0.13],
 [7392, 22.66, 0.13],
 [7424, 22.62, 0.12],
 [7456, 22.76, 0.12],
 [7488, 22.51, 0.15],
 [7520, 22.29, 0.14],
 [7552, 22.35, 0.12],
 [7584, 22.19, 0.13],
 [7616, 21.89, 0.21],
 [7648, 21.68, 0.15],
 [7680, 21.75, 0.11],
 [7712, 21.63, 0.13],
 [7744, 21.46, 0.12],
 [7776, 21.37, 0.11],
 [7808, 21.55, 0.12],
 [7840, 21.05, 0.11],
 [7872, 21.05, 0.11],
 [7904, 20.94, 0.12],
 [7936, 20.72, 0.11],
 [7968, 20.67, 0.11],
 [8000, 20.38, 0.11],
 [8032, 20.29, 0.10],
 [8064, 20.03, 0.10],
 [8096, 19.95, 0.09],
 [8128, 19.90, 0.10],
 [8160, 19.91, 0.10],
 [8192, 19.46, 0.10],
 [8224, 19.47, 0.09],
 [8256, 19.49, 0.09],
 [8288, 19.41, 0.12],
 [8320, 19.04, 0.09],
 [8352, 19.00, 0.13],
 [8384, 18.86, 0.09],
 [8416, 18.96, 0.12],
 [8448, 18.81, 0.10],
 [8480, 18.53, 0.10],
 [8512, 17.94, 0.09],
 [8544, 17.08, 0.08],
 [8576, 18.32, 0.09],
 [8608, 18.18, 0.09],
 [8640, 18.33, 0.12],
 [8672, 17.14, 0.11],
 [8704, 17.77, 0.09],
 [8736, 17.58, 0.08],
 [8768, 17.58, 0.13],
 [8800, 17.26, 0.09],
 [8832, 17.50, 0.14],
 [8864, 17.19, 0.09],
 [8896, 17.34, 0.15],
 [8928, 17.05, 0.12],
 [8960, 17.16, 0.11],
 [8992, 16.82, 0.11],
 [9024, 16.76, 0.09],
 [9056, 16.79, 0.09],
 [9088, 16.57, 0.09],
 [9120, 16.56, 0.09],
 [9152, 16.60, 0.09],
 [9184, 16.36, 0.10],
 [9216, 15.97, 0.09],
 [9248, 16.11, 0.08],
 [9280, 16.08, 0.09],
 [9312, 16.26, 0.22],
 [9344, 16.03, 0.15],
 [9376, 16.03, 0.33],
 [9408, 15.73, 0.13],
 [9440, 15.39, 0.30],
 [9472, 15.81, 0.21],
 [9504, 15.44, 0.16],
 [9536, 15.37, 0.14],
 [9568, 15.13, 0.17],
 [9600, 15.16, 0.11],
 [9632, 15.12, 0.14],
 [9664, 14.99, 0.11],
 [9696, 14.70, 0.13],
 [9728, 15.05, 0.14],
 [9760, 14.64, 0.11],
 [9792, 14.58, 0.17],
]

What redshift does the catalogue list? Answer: 0.00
